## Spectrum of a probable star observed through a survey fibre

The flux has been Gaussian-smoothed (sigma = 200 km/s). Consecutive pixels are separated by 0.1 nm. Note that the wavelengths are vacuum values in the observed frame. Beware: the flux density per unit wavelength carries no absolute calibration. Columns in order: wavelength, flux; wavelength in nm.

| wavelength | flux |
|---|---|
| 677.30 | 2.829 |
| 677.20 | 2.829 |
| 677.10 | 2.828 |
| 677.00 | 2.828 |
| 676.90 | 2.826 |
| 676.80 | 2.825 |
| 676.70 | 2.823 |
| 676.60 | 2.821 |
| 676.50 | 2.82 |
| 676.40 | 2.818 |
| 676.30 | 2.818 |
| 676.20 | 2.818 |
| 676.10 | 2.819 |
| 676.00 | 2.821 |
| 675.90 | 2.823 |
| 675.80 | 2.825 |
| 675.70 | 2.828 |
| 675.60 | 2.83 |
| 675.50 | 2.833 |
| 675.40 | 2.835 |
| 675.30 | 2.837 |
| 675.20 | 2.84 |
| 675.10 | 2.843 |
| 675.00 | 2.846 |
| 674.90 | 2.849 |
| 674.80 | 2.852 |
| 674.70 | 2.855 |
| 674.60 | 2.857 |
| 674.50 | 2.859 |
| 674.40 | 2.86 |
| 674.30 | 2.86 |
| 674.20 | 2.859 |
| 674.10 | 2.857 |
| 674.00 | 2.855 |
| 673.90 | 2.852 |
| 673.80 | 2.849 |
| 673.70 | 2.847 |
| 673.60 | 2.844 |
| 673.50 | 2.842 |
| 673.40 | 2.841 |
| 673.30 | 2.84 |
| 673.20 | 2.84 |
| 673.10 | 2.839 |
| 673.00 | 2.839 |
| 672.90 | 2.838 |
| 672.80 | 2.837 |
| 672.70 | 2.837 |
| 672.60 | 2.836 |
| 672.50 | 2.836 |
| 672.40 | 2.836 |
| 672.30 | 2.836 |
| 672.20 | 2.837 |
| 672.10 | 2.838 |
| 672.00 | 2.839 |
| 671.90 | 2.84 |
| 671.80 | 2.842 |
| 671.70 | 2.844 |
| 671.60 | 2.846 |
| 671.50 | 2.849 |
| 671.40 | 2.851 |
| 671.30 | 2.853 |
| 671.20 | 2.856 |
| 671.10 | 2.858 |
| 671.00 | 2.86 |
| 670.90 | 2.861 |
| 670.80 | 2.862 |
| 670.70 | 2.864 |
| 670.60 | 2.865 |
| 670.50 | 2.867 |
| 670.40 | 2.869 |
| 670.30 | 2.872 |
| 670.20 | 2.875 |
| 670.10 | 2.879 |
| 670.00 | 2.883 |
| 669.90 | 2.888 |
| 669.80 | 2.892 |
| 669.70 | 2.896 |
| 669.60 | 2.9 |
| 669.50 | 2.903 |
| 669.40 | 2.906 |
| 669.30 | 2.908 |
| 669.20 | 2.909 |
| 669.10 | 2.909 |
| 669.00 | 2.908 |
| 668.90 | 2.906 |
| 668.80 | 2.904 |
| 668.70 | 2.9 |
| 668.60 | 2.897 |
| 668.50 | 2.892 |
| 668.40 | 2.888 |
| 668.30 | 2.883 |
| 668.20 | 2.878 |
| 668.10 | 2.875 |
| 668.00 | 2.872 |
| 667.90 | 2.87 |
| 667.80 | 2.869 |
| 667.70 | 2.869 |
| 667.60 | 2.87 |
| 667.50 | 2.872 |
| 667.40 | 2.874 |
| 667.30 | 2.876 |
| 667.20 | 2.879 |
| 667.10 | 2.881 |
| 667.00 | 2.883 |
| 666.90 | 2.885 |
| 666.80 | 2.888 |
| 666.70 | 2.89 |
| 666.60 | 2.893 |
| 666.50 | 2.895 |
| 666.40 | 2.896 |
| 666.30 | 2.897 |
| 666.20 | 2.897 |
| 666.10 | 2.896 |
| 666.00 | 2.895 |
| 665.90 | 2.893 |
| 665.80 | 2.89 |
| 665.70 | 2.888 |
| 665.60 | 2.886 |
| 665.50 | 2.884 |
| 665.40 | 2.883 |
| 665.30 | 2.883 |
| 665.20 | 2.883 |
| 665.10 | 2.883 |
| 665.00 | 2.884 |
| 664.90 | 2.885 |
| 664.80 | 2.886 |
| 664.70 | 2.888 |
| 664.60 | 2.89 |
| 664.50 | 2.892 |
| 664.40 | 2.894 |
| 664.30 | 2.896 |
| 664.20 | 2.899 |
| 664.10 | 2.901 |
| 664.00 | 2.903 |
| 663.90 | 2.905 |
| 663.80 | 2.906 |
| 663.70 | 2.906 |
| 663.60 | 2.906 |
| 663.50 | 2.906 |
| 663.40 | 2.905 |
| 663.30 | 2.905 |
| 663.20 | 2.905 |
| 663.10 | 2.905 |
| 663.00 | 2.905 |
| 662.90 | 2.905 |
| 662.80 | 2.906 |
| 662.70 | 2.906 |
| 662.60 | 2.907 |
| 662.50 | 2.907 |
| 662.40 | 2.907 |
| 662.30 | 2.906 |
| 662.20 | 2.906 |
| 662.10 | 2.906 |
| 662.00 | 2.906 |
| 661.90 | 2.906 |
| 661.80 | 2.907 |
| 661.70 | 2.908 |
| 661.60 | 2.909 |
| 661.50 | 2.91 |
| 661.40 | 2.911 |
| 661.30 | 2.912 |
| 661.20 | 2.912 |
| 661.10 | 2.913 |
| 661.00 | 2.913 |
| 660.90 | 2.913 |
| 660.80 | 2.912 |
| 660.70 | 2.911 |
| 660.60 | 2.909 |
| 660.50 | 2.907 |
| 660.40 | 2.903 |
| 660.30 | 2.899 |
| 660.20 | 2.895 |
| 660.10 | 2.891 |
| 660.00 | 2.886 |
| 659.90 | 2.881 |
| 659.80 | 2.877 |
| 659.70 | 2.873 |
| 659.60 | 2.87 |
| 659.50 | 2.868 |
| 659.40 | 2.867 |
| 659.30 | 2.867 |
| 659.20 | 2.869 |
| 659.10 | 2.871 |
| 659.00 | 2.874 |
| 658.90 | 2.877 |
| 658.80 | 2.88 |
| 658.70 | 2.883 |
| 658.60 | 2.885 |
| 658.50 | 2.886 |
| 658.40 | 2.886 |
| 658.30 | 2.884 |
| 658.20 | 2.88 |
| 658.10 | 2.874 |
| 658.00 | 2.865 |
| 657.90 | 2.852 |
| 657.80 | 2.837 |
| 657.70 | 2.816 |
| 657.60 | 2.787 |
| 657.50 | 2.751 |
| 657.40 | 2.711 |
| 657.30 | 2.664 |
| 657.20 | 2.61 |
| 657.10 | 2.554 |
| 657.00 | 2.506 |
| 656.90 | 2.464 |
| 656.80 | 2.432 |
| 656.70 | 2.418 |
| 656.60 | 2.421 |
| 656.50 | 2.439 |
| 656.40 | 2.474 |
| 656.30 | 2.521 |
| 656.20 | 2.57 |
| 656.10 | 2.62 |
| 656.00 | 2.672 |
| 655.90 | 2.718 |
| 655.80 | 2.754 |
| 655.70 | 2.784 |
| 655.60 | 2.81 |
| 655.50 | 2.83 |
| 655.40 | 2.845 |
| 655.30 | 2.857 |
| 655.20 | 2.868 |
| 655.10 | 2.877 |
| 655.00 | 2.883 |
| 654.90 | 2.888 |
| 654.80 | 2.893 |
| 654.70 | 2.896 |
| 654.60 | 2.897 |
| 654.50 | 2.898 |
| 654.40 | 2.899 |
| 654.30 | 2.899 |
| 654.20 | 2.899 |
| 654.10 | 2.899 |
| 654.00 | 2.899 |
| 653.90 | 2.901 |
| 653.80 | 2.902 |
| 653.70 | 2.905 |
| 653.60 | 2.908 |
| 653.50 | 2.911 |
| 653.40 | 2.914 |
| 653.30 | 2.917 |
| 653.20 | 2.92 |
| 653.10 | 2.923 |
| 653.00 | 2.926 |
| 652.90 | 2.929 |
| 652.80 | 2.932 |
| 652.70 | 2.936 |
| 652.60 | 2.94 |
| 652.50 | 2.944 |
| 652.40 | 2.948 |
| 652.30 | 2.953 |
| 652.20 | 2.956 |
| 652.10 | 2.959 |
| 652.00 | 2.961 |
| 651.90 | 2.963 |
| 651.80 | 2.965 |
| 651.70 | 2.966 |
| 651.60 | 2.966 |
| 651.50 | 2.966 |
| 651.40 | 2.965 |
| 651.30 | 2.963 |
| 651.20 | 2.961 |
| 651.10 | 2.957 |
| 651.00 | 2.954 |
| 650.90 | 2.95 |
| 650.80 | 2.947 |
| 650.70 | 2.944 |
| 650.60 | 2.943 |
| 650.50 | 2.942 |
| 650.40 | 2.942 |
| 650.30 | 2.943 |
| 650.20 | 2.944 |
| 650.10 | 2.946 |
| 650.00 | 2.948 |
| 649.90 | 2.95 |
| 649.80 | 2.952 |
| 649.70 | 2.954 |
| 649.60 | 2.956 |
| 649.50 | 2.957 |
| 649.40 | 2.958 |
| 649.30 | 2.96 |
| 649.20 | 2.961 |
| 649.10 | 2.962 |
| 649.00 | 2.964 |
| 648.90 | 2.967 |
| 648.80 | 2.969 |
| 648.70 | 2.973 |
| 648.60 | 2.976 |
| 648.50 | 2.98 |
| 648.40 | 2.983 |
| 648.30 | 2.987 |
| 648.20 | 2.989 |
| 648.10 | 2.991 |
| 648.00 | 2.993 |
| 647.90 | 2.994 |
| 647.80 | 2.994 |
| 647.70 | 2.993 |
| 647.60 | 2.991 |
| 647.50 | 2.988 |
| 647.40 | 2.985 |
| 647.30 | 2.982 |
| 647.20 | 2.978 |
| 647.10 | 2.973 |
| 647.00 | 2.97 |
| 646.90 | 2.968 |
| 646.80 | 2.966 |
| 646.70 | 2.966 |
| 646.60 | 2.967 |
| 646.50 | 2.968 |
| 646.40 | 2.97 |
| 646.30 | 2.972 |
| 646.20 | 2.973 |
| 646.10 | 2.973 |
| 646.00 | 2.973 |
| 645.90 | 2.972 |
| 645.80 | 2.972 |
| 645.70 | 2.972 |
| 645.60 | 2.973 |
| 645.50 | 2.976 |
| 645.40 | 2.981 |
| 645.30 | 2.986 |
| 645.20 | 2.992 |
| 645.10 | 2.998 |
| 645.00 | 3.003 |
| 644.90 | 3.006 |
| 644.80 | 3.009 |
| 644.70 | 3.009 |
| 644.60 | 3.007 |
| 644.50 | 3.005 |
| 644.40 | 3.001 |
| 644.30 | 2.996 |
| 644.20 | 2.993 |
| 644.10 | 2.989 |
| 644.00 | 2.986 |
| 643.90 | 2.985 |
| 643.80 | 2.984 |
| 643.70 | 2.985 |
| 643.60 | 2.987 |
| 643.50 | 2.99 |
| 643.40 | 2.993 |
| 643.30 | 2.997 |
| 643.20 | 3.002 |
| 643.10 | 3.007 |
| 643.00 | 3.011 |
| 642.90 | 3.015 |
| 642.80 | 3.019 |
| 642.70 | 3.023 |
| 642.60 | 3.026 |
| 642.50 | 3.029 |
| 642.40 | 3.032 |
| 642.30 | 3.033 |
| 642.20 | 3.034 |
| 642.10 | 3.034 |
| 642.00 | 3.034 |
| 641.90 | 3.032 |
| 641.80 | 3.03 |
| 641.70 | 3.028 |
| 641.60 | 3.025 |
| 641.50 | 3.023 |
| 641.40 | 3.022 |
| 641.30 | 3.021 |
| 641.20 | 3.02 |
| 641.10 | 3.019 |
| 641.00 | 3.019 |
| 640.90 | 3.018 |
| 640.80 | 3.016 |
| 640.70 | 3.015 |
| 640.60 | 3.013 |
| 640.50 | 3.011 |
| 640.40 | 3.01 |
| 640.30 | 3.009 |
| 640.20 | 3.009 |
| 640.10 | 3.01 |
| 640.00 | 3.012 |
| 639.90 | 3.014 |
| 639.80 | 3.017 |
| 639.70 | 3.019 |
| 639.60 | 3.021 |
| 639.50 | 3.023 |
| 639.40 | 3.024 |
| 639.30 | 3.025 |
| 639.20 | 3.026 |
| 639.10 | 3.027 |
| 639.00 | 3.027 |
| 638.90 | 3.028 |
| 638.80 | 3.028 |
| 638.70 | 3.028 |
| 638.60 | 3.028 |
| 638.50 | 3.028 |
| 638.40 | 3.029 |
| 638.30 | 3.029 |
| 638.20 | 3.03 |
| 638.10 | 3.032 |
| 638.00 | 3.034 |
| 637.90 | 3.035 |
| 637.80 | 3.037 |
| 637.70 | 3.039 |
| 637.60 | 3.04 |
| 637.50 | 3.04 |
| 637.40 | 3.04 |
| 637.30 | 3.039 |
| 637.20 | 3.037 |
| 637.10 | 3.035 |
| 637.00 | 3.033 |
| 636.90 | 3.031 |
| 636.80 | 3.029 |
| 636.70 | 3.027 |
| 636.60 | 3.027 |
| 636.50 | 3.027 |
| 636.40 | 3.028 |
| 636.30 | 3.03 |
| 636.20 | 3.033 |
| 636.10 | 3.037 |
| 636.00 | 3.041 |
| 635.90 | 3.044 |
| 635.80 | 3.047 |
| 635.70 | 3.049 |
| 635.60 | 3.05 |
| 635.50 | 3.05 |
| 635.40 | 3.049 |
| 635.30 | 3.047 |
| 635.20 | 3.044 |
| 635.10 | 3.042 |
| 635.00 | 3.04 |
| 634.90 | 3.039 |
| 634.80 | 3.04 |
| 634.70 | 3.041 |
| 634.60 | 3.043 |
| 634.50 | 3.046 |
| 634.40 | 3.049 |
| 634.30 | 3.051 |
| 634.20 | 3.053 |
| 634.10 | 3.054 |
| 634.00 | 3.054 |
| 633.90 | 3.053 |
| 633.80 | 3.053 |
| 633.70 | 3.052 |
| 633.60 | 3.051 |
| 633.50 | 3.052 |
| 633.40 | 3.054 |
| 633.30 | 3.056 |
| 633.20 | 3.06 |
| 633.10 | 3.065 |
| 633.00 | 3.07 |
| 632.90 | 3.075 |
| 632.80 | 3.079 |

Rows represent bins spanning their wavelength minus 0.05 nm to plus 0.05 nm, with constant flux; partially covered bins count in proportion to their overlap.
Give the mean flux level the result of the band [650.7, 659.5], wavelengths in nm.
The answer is 2.83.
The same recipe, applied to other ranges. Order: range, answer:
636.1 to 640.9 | 3.03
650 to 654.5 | 2.94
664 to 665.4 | 2.89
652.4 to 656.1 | 2.88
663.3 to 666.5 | 2.89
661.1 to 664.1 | 2.91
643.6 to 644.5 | 2.99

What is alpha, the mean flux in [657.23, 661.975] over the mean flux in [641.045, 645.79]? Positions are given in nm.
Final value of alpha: 1.0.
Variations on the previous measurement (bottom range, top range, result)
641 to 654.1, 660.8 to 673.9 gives 0.97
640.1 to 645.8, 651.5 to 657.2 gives 0.94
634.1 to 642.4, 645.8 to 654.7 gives 0.97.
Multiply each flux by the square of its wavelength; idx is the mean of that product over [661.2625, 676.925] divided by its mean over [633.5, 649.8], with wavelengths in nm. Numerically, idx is 1.04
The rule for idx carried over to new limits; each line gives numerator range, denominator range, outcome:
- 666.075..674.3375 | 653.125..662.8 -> 1.05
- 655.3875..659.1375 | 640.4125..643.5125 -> 0.94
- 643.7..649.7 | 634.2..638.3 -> 1.01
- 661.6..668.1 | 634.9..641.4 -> 1.04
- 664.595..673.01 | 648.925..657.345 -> 1.06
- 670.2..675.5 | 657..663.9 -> 1.03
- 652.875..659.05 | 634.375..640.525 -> 0.97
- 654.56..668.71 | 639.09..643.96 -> 1.00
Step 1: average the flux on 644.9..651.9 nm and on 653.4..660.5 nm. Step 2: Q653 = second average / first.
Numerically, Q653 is 0.94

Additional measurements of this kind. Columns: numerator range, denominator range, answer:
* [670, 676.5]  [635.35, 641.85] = 0.94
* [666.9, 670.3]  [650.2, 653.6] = 0.98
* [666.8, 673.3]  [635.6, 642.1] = 0.95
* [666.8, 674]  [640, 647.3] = 0.96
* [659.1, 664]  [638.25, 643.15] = 0.96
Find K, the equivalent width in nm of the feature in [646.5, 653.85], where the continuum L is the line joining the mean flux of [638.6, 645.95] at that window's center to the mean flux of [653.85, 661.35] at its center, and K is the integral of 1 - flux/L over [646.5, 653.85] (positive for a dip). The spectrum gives -0.13 nm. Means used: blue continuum 3.01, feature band 2.96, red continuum 2.81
